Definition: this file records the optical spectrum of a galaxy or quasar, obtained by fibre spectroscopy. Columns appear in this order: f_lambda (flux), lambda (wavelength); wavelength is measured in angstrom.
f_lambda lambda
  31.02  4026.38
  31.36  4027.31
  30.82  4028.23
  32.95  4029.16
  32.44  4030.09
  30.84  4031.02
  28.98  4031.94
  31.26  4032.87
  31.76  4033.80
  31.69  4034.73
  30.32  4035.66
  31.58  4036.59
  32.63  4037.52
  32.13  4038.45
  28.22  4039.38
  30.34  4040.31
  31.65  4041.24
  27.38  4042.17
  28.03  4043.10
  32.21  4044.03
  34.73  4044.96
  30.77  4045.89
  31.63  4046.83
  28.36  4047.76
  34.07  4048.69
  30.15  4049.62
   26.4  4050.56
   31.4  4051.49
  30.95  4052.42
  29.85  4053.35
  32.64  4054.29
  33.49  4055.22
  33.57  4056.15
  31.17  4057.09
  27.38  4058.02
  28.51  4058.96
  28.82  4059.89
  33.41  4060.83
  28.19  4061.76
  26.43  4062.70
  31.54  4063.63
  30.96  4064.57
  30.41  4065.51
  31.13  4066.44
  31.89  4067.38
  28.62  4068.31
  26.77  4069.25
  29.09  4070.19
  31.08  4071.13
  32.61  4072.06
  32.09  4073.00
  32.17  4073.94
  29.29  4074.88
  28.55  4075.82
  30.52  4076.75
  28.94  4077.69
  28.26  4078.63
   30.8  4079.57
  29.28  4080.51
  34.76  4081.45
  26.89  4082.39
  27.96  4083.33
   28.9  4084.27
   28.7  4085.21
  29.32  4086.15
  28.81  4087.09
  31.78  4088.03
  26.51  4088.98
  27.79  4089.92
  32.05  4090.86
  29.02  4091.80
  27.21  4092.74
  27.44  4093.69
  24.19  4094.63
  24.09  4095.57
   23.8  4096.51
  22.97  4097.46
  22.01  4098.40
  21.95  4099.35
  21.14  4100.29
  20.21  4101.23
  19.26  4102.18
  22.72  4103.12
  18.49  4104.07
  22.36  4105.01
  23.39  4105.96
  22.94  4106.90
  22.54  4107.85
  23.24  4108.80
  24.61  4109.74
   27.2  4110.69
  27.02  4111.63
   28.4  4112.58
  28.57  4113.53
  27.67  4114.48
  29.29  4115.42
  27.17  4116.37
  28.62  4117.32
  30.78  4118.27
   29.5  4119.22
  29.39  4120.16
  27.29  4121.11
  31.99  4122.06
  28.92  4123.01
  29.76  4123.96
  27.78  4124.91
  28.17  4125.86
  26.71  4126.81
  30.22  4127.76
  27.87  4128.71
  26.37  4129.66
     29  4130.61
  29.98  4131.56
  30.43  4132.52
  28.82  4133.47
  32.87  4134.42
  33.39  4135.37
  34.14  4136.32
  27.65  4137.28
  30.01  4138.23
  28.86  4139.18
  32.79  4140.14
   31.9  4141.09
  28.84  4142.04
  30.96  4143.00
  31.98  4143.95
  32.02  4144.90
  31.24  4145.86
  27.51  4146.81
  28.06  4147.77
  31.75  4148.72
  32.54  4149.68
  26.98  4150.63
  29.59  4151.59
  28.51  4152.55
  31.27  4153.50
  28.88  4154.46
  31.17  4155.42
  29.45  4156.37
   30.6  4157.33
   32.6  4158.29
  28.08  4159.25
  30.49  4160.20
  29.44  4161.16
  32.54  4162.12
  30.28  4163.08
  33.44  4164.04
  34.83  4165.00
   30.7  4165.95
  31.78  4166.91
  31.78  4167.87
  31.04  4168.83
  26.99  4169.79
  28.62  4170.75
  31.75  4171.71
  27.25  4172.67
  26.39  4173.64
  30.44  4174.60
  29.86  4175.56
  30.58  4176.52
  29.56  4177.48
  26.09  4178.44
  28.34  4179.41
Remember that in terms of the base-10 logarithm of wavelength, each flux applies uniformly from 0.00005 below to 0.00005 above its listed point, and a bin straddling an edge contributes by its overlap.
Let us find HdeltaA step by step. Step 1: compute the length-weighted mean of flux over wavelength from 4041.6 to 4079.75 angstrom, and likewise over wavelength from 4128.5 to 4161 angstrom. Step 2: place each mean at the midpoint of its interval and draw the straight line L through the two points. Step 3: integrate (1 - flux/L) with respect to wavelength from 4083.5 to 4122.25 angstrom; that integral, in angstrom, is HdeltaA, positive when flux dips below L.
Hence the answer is 5.4 angstrom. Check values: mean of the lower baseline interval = 30.3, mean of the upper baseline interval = 30.2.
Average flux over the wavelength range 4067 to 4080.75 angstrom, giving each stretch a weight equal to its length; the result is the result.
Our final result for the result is 30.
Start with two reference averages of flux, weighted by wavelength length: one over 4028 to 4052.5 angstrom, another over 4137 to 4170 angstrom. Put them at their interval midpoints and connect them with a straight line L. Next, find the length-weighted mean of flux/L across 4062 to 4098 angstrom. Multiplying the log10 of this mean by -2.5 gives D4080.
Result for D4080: 0.064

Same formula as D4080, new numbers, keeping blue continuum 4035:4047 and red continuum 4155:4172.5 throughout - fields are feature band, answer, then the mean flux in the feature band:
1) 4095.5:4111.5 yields 0.34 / 22.6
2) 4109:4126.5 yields 0.09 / 28.4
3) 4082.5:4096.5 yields 0.11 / 28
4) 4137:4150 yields 0.01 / 30.5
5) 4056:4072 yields 0.03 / 29.9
